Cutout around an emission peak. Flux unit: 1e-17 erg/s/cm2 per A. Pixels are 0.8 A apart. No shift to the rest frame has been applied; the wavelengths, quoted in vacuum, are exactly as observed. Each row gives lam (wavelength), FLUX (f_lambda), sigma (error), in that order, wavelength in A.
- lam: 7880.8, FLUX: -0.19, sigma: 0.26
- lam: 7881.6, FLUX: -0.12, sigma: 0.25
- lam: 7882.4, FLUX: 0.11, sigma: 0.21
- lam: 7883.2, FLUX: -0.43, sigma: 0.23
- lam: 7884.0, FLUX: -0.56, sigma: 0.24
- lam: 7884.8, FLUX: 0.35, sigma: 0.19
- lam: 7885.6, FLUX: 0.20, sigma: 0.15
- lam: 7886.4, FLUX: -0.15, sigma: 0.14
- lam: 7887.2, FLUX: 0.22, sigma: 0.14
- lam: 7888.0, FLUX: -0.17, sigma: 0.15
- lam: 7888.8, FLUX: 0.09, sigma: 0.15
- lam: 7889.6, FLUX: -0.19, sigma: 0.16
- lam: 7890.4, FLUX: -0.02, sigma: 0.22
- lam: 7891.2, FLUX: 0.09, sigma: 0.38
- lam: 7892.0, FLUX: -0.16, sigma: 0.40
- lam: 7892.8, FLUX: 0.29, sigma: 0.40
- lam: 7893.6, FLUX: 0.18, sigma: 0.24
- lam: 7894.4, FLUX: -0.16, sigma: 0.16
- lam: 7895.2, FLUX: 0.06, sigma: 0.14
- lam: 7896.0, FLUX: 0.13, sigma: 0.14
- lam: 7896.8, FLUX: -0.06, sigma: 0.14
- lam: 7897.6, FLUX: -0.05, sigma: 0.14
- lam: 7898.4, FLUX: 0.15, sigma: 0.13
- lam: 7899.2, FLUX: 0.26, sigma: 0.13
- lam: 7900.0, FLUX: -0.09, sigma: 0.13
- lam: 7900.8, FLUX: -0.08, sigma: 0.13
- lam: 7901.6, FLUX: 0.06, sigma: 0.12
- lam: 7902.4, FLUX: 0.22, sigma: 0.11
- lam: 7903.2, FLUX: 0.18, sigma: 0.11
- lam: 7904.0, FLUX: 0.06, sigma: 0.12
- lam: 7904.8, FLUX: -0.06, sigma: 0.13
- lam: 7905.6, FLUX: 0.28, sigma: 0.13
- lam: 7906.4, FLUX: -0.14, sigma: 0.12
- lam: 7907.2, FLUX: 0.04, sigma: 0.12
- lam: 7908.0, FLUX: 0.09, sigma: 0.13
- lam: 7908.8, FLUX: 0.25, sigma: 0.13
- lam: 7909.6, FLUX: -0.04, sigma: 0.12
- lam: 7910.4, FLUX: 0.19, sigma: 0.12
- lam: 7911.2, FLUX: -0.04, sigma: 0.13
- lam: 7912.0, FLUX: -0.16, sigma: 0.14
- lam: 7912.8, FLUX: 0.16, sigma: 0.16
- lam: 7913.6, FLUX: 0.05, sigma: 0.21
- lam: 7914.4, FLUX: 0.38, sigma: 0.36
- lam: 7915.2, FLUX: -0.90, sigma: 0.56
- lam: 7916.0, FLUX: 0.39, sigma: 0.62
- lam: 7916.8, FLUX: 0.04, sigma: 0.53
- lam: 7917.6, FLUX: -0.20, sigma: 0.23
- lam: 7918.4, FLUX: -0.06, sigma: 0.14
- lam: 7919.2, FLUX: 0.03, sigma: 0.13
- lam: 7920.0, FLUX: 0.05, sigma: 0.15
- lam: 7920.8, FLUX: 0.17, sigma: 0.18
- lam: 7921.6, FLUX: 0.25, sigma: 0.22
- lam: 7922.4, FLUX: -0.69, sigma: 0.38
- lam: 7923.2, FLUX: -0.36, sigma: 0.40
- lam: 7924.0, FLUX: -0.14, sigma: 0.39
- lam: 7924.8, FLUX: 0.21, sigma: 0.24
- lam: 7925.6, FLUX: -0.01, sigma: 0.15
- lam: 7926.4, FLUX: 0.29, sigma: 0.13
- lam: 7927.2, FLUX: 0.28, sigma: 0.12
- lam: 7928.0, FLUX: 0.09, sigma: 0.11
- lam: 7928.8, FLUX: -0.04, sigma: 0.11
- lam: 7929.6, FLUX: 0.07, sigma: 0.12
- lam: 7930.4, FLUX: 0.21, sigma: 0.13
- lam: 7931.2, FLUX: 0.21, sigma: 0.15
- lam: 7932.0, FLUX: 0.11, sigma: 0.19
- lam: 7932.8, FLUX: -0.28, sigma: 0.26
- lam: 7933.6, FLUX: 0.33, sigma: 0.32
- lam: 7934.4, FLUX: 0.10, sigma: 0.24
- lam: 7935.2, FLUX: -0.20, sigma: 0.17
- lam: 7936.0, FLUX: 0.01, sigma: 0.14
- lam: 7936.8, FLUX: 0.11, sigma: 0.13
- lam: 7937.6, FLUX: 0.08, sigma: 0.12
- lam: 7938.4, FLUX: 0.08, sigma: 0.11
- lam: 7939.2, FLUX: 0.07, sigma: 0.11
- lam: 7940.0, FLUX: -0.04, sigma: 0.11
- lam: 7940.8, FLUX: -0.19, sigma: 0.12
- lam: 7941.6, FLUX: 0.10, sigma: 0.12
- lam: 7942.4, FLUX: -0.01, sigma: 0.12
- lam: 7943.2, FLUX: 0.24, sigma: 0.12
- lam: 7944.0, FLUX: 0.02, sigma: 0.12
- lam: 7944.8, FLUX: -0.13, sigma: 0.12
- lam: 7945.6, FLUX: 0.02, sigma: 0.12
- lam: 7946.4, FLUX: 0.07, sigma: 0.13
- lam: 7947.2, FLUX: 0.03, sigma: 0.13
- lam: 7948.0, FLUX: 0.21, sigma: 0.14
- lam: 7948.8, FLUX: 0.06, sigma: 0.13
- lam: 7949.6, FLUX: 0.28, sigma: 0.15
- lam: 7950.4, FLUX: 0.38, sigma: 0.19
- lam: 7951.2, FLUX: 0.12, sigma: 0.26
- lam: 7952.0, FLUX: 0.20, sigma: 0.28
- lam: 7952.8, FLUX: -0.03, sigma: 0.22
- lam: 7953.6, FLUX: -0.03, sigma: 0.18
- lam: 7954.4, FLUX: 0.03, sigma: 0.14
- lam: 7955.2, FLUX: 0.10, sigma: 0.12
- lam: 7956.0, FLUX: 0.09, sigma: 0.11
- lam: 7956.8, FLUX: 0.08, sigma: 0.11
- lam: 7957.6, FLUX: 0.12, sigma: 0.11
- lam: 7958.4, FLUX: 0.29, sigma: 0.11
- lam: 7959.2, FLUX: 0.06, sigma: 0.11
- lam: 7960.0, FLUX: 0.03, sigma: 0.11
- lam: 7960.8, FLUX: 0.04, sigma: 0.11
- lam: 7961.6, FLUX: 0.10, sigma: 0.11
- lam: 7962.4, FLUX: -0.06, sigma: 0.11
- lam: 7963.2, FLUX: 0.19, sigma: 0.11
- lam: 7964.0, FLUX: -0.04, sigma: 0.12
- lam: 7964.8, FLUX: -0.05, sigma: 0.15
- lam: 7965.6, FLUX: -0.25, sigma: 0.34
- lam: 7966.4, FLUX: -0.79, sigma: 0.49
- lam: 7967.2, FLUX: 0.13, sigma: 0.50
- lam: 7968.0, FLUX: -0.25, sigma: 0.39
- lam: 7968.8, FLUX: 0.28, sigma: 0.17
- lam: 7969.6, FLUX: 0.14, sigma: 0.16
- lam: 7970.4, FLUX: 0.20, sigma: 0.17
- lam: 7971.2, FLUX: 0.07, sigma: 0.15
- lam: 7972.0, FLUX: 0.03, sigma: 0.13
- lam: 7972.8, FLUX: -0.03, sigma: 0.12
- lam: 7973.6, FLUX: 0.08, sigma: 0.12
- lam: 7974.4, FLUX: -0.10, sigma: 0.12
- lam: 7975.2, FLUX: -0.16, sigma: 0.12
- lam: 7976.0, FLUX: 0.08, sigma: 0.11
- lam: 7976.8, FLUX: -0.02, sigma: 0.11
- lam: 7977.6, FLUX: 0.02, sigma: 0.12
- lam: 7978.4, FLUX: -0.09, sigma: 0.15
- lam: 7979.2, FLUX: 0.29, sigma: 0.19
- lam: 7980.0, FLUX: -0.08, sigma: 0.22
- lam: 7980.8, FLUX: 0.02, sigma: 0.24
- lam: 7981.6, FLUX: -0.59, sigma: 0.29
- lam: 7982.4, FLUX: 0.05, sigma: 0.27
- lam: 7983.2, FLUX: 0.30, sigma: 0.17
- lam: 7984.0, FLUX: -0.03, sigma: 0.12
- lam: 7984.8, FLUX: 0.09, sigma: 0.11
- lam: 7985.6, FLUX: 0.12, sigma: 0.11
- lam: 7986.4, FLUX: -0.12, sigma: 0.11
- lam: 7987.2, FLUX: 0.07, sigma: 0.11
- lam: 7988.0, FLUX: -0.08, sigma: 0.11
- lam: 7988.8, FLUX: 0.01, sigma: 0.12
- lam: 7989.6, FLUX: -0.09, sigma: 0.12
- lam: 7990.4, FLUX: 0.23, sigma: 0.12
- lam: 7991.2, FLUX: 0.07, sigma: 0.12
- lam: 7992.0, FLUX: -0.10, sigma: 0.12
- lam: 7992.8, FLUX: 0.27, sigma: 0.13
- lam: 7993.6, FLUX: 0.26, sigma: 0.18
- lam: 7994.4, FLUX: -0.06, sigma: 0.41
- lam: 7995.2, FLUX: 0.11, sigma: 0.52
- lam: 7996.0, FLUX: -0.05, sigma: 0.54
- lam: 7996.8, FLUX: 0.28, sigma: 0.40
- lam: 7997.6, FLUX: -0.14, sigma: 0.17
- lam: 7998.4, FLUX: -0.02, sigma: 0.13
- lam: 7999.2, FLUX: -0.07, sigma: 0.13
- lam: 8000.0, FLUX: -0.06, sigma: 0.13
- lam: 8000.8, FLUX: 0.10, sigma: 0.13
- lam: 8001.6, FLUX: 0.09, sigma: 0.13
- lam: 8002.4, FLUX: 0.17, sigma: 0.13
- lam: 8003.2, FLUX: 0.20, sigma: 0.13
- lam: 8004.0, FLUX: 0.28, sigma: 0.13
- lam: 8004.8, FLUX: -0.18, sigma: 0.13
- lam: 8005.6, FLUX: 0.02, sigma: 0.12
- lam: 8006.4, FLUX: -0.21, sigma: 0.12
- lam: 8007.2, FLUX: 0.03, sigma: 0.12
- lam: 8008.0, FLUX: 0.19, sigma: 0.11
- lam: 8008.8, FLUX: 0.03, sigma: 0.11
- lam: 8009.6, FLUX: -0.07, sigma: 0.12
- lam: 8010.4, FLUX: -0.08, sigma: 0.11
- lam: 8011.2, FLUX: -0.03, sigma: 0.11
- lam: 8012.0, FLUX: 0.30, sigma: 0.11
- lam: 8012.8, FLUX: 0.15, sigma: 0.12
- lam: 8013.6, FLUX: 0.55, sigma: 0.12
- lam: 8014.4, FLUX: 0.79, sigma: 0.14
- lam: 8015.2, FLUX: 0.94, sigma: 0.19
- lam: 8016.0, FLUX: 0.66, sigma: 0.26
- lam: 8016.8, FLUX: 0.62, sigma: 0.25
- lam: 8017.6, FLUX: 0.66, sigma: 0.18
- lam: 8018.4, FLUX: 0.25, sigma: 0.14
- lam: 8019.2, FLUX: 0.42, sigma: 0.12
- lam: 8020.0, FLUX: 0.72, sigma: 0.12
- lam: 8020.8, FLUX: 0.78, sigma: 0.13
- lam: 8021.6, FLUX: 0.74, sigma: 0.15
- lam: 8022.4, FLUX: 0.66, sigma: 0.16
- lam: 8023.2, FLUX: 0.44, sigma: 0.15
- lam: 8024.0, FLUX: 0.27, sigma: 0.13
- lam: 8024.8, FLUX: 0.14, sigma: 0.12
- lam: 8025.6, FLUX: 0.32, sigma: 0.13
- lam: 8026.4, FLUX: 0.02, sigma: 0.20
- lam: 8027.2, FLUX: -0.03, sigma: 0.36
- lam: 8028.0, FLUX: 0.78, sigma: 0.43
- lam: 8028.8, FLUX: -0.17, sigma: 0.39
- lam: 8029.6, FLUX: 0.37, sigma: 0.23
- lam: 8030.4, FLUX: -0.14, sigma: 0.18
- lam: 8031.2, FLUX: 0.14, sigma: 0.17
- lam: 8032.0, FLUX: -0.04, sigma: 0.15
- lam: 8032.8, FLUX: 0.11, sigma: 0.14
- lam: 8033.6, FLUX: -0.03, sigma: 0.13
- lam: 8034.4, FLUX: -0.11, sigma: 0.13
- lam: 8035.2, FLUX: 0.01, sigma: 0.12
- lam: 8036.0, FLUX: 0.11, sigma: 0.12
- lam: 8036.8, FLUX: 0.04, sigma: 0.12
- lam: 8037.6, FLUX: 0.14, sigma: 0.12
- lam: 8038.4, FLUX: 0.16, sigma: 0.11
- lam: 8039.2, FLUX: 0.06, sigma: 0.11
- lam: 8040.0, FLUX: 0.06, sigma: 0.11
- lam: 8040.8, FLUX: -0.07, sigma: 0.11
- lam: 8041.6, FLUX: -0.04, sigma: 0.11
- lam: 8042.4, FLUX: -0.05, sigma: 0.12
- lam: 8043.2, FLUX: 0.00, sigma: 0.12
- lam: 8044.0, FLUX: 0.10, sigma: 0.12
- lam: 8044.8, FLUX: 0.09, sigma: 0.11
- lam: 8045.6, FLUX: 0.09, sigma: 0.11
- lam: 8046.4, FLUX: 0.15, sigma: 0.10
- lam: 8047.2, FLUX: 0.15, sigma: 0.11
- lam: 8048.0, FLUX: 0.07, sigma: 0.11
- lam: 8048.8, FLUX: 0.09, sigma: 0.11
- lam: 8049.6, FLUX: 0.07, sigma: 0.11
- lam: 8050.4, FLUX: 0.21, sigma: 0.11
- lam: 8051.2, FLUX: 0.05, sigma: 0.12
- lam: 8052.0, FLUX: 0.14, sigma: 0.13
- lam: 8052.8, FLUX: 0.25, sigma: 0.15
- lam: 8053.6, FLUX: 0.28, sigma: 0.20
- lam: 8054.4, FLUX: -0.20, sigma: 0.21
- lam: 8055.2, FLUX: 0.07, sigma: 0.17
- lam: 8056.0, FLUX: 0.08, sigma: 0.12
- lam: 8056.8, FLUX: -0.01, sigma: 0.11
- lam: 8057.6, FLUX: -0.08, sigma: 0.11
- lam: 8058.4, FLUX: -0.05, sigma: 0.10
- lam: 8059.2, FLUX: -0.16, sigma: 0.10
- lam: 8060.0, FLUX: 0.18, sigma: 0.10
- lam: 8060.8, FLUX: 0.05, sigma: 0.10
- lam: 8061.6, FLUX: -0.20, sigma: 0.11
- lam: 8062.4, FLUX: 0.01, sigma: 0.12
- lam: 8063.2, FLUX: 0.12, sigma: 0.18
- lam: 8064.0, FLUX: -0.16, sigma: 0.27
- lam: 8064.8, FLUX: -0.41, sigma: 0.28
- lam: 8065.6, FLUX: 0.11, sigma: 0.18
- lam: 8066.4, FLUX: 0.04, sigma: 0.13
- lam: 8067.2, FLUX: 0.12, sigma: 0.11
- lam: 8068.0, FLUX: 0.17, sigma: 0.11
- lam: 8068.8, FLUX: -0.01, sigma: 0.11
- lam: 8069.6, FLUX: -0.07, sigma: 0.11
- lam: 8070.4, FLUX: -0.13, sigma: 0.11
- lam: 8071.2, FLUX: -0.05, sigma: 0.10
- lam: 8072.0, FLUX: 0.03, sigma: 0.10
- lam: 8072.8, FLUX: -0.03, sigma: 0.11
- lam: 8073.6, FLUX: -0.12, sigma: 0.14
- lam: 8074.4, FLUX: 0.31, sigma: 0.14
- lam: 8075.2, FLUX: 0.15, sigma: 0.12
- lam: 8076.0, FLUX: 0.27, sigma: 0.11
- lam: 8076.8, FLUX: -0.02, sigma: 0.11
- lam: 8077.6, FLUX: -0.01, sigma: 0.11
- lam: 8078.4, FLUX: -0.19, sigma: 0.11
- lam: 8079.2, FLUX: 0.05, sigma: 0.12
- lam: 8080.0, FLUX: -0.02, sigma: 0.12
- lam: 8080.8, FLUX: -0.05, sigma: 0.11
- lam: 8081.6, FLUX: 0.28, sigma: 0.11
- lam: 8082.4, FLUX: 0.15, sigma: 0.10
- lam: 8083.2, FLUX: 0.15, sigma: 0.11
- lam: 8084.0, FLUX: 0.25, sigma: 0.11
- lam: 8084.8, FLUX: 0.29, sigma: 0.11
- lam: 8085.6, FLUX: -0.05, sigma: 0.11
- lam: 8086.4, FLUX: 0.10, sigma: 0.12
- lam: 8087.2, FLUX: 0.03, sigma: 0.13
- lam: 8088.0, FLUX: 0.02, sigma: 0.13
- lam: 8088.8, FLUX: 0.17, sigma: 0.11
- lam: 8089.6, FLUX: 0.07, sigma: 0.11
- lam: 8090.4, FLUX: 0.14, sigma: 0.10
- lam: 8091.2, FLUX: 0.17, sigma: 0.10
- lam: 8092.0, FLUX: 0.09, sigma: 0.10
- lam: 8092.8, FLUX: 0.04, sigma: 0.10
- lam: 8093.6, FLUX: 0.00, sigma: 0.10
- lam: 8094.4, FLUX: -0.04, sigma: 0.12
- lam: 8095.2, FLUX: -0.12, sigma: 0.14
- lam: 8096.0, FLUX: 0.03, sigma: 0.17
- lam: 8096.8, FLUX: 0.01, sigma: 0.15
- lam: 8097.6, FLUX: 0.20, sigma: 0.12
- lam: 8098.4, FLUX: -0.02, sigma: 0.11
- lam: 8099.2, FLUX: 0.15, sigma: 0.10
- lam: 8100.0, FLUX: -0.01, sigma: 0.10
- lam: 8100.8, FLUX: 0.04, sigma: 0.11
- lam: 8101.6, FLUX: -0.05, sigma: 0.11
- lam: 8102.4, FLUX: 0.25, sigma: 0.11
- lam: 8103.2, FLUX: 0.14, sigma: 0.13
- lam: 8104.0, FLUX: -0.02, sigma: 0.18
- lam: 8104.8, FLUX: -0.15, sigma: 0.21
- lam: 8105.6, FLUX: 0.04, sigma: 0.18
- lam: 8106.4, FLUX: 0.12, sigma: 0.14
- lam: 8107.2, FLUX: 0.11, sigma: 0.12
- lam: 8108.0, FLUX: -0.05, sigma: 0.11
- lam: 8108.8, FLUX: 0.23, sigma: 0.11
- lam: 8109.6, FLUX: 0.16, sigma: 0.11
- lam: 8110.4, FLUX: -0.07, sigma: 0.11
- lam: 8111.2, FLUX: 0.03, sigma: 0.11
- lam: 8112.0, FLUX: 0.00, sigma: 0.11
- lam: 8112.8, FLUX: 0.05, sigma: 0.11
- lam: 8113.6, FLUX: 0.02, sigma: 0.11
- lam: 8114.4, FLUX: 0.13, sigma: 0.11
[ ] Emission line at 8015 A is [O II]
